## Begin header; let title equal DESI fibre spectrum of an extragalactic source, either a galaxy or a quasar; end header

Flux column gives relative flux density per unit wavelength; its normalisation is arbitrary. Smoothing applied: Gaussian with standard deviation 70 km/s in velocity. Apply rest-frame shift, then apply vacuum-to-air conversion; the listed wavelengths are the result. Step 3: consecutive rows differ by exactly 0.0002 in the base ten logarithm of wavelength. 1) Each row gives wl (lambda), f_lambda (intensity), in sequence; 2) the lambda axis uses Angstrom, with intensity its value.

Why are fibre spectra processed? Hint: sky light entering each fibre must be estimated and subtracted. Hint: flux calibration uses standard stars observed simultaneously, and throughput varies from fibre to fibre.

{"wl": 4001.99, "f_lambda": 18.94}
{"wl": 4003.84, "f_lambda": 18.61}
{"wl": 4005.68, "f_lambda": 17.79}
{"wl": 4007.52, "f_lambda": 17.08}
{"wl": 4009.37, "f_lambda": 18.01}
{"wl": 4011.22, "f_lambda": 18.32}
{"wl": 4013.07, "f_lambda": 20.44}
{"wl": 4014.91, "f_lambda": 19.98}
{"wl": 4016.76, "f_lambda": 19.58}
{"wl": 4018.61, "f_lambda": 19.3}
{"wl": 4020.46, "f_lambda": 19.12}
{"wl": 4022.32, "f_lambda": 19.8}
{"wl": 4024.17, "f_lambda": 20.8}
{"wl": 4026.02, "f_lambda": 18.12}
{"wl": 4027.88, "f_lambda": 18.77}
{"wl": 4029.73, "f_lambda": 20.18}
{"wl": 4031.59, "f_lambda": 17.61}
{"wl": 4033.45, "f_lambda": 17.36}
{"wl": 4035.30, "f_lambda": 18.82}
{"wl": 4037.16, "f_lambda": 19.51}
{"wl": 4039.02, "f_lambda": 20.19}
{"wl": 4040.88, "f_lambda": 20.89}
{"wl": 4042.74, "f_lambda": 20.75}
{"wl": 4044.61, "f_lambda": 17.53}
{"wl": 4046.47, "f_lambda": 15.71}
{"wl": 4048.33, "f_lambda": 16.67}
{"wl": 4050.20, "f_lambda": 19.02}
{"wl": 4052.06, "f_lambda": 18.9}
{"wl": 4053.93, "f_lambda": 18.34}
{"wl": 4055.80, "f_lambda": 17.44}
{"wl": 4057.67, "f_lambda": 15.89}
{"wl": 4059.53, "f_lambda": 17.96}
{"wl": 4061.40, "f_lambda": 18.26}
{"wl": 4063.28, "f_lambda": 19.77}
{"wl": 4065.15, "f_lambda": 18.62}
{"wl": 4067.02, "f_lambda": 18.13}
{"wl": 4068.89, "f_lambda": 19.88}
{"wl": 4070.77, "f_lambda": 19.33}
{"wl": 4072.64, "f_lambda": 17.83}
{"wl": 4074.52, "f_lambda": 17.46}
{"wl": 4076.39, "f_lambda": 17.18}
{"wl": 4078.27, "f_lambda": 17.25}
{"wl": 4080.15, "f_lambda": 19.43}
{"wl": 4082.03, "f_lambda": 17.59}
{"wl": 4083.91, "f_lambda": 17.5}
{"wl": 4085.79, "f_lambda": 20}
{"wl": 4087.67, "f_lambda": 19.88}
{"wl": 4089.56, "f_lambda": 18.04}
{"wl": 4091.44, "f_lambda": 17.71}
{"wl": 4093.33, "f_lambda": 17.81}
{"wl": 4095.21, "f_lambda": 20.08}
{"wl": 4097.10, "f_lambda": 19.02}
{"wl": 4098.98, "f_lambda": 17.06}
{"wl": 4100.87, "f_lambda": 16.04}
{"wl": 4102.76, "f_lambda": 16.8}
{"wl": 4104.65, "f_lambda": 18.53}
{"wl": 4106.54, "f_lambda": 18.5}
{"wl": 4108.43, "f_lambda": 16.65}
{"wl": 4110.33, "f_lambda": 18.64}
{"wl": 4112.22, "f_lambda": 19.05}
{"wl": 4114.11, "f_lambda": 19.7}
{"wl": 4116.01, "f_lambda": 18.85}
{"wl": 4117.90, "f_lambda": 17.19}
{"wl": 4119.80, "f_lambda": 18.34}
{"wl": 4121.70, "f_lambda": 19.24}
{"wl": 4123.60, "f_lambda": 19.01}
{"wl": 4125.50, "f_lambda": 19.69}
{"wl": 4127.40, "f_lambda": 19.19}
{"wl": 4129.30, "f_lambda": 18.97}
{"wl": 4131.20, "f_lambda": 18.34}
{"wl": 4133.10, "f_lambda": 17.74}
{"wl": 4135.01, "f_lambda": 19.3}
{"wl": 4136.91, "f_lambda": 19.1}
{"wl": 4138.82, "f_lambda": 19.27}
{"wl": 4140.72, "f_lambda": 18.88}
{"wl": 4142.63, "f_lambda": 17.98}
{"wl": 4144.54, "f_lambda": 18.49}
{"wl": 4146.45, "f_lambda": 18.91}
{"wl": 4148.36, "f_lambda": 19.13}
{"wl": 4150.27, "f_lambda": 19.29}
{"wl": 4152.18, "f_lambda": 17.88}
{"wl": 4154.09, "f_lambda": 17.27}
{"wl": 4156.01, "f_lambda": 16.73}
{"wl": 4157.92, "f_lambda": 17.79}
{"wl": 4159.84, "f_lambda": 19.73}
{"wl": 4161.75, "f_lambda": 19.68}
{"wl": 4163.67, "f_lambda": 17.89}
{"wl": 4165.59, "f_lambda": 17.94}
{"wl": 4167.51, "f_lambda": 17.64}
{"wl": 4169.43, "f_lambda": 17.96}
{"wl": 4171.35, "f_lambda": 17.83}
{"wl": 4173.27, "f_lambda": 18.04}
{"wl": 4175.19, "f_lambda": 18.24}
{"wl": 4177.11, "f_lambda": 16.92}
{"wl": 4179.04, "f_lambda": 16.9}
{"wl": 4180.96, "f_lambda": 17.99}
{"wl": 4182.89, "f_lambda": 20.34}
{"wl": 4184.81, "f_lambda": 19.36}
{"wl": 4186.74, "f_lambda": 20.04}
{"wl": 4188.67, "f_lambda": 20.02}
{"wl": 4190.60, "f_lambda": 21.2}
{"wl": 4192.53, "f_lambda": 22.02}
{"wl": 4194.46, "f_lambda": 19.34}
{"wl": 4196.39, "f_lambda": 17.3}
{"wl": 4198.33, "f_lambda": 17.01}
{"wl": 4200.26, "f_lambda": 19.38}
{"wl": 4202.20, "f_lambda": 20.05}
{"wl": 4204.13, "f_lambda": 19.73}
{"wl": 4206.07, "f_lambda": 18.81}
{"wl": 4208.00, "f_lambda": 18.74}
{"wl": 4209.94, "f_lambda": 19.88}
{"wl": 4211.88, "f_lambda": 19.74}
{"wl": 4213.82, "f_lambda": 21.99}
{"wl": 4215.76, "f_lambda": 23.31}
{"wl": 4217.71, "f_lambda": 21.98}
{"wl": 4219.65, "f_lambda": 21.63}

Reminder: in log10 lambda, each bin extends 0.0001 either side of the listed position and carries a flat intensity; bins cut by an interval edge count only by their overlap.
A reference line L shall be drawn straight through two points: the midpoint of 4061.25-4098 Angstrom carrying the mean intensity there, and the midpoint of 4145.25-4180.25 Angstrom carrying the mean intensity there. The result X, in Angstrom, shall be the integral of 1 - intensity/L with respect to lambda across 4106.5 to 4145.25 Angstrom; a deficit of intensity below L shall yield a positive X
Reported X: -0.8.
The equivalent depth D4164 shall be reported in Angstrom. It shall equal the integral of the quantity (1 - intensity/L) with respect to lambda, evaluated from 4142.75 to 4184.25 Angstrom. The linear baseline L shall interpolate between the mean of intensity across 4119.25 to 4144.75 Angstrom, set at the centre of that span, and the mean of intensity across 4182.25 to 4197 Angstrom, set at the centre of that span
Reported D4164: 2.7 Angstrom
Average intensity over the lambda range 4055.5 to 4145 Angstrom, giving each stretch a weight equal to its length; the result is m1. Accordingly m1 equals 18.4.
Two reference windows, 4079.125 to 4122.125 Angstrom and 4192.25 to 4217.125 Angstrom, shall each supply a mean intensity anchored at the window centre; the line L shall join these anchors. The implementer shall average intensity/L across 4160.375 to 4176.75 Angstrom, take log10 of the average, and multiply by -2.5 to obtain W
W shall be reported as 0.06 mag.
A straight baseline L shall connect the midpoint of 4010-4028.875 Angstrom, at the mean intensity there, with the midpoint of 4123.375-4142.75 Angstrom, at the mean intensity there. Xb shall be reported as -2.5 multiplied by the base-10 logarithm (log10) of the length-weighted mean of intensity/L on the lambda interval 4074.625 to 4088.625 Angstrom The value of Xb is 0.05 mag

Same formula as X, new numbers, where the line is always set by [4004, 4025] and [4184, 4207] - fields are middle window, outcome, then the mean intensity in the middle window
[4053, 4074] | 1.0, 18.3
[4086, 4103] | 1.0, 18.2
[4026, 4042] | 0.0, 19.1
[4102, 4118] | 0.9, 18.3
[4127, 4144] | 0.6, 18.7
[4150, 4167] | 1.1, 18.2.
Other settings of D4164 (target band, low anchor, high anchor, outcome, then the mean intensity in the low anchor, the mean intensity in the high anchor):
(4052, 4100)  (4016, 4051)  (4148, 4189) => 1.1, 18.9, 18.4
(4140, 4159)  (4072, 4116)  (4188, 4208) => 0.6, 18.2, 19.4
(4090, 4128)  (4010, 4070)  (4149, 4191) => 0.6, 18.8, 18.5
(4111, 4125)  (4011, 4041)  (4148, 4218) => 0.3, 19.3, 19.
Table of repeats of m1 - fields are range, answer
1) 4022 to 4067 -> 18.6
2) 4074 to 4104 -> 18.1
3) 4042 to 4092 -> 18.2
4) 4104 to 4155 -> 18.6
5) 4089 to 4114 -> 18.1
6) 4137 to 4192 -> 18.6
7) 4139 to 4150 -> 18.8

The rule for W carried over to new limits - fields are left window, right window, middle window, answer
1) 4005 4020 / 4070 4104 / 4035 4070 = 0.00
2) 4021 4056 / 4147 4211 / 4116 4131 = 0.00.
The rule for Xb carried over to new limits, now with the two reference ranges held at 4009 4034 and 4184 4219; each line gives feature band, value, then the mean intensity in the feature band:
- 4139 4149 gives 0.06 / 18.7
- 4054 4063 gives 0.10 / 17.6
